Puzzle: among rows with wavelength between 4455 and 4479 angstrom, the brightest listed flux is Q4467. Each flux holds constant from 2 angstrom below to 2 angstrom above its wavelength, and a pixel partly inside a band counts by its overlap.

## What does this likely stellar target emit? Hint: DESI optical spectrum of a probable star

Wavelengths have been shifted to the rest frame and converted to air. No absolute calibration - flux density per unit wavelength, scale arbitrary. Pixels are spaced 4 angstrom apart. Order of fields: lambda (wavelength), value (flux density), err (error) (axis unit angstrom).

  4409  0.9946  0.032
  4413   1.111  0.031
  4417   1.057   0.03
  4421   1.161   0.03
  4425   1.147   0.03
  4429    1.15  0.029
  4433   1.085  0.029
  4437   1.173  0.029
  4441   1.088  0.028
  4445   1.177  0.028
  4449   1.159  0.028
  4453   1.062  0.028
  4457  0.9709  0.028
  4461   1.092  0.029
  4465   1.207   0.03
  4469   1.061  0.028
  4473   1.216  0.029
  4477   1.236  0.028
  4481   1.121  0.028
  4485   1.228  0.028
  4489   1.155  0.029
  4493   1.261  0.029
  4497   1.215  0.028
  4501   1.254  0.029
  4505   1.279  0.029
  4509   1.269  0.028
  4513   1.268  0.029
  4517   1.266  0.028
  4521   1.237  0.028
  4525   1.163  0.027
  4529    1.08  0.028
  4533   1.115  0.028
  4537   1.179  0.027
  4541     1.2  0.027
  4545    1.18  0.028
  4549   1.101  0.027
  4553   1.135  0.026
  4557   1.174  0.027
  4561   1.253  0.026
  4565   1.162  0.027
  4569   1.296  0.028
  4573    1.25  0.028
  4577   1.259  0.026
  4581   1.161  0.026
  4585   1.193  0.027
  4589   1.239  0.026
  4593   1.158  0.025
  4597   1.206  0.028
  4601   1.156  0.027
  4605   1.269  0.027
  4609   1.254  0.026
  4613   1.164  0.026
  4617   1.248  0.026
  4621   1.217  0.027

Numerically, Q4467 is 1.236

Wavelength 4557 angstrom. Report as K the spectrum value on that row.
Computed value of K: 1.174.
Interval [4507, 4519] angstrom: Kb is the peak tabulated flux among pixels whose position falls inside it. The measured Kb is 1.269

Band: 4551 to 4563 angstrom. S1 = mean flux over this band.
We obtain 1.19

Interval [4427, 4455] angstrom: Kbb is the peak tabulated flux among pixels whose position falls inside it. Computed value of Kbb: 1.177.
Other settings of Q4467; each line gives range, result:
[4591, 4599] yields 1.206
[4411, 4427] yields 1.161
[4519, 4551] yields 1.237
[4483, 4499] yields 1.261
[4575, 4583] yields 1.259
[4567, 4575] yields 1.296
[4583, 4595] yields 1.239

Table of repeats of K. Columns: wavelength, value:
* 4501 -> 1.254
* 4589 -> 1.239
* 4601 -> 1.156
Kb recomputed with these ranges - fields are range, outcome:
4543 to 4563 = 1.253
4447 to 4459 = 1.159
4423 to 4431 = 1.15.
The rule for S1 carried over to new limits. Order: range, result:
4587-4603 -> 1.19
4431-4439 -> 1.13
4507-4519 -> 1.27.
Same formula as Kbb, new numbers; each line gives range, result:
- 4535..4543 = 1.2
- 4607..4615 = 1.254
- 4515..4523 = 1.266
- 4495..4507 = 1.279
